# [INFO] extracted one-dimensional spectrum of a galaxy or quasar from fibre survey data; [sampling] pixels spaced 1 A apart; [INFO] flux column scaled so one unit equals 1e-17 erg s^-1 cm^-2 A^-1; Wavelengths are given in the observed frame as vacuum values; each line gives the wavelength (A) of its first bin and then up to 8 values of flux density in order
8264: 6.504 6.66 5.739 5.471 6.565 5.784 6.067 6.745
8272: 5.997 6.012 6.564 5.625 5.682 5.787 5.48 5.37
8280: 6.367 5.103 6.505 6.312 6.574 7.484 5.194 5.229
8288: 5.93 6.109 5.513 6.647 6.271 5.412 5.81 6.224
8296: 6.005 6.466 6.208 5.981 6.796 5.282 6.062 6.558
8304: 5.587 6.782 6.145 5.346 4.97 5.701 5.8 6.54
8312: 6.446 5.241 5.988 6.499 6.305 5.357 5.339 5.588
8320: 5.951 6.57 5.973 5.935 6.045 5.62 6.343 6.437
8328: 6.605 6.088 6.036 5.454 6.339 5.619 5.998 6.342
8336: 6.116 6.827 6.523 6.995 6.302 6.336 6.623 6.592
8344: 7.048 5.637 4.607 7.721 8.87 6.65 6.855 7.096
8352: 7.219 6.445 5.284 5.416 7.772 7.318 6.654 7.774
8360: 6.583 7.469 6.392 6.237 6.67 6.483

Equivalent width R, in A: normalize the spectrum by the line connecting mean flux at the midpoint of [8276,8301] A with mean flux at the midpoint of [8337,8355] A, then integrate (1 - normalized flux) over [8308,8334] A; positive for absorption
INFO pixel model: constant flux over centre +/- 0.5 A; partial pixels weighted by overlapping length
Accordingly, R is 1.5 A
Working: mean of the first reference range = 6.01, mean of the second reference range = 6.61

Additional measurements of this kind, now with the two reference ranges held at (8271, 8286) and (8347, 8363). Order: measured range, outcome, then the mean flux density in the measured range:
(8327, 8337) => 0.8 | 6.12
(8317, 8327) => 1.0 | 5.93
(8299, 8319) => 1.5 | 5.93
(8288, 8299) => 0.3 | 6.06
